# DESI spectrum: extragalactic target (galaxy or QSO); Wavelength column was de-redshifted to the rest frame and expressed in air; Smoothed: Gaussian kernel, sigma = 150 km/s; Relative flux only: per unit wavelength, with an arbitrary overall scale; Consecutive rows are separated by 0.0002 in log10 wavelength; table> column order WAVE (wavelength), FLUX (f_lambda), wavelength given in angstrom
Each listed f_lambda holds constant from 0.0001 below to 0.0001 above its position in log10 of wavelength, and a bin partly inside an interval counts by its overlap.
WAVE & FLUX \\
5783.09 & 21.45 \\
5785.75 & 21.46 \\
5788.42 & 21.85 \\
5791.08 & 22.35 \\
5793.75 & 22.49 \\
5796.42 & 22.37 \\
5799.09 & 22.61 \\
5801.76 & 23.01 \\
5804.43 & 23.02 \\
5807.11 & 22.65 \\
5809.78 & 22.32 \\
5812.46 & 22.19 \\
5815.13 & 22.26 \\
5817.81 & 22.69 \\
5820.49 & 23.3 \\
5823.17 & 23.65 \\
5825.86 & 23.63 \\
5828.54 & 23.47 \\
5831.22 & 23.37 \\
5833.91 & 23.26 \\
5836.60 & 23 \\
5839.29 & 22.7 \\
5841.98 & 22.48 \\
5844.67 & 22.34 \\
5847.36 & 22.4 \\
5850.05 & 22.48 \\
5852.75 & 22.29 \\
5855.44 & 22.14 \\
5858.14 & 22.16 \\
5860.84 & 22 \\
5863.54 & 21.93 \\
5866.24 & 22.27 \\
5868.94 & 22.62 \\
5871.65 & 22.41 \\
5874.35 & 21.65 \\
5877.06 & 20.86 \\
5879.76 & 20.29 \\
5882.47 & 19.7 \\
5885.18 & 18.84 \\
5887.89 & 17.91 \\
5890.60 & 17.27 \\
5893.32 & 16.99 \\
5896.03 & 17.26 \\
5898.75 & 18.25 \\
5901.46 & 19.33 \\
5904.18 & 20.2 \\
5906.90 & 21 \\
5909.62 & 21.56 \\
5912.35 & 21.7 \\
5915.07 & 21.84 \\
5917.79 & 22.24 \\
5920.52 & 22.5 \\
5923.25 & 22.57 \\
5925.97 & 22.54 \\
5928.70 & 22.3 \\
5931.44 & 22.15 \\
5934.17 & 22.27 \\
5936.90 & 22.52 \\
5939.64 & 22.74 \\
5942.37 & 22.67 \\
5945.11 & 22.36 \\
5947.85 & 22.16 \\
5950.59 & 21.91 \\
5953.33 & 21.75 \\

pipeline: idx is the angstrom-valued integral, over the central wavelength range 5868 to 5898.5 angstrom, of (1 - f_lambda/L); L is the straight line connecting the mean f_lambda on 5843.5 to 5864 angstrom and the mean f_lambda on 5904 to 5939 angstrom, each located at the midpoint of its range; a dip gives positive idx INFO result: 3.61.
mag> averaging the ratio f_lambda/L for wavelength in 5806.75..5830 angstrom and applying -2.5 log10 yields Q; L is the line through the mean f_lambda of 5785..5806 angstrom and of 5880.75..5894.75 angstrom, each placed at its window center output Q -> -0.08 mag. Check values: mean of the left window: 22.4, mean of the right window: 18.2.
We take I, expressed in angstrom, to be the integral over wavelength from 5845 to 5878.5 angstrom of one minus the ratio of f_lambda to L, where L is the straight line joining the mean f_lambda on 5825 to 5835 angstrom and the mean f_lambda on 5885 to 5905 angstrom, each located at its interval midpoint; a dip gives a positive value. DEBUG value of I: -2.02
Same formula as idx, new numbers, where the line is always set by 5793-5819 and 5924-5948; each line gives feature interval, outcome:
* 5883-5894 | 2.2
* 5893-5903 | 1.9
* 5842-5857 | 0.1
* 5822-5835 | -0.5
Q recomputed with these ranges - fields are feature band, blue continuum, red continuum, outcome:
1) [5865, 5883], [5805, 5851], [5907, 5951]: 0.054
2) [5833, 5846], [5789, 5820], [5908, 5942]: -0.013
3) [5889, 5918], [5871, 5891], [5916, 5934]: 0.081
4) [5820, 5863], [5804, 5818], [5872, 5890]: -0.069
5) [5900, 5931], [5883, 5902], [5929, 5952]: -0.080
